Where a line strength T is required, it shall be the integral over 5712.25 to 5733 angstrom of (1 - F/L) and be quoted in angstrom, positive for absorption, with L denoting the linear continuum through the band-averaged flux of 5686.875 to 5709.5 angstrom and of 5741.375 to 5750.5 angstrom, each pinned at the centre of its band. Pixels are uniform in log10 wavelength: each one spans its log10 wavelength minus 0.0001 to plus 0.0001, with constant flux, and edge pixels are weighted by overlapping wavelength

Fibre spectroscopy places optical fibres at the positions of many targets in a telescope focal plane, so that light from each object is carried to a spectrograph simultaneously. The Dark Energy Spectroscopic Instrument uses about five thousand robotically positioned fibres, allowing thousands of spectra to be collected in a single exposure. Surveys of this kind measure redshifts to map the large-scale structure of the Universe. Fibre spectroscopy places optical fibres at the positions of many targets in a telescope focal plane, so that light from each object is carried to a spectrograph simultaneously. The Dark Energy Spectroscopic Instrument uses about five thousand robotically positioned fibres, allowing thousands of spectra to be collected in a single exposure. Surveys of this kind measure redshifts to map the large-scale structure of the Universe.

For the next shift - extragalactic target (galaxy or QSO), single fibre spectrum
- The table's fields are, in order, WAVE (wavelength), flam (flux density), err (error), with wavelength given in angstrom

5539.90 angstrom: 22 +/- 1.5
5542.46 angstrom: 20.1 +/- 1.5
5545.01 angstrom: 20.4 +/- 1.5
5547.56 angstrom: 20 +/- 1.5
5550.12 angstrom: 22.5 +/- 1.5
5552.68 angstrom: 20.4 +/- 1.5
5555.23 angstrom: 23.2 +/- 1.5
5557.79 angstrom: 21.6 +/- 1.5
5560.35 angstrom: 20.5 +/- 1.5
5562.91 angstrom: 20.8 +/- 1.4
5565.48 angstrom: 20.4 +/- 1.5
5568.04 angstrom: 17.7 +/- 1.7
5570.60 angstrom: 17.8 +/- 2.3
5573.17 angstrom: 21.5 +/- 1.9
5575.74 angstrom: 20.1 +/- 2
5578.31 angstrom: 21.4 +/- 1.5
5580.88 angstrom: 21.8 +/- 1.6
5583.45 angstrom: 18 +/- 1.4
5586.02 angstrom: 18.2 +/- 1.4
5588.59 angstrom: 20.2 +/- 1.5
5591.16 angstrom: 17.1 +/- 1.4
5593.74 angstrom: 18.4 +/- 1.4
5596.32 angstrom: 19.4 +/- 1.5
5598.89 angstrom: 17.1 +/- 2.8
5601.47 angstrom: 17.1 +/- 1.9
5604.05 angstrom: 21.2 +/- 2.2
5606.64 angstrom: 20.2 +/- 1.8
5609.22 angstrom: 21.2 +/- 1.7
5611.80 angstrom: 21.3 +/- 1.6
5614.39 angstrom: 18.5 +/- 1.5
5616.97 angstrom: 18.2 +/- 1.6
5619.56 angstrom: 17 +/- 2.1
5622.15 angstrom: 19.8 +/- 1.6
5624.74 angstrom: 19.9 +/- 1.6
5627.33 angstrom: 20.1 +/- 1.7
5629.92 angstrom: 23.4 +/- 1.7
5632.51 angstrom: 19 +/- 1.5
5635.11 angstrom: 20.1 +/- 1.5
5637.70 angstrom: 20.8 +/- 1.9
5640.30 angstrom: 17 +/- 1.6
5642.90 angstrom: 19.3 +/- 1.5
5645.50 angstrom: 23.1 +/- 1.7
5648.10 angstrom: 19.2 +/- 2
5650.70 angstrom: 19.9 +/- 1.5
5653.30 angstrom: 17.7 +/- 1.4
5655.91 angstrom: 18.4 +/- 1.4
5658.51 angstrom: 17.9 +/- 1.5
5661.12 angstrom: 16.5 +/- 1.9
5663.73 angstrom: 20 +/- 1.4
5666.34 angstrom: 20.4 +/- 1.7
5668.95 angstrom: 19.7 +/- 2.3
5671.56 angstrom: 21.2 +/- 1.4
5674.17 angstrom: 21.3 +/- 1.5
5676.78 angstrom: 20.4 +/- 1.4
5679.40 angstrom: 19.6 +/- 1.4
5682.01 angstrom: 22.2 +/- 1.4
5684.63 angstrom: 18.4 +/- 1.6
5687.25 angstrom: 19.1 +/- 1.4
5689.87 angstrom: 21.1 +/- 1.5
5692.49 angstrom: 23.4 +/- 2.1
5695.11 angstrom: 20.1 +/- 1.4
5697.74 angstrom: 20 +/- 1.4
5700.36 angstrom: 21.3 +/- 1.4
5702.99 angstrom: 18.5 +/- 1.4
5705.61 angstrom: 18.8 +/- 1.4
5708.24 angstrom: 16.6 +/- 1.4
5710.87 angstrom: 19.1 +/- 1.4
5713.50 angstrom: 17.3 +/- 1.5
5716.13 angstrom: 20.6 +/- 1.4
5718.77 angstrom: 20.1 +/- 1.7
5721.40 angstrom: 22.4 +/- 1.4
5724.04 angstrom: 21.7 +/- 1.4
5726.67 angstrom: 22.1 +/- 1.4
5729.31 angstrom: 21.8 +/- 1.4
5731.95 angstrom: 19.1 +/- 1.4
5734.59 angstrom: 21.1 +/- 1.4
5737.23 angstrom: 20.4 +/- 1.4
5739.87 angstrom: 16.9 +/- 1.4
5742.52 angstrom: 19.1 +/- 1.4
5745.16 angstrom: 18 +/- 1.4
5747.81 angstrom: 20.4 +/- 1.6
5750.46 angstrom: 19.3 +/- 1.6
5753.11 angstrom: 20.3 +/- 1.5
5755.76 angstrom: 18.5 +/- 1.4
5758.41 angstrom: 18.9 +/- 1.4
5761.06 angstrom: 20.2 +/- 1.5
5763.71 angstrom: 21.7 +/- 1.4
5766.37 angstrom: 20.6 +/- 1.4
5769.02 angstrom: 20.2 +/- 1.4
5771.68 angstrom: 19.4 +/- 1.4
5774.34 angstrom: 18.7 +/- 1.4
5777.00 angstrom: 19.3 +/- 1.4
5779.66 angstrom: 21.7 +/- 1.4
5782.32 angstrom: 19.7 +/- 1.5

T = -1.20 angstrom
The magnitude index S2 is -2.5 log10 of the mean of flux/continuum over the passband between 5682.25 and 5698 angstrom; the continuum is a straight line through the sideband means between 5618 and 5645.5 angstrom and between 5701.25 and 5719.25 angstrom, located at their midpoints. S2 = -0.08 mag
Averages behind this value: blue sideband 19.8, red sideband 18.7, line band 20.5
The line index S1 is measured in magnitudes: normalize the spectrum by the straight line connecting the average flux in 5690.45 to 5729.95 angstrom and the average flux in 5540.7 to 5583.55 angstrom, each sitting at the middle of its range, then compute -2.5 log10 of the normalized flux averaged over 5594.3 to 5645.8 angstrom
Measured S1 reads 0.05 mag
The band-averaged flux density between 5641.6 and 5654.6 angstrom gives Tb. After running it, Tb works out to 19.8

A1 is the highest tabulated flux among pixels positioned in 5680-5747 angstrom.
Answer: 23.4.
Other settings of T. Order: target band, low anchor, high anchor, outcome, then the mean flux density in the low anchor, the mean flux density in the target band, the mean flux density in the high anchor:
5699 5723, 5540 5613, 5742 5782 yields 0.5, 20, 19.4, 19.8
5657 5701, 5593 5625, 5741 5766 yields -1.7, 19.2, 20.1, 19.6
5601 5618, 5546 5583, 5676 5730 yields 0.6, 20.6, 19.8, 20.2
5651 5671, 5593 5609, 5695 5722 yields 0.5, 19.1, 18.8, 19.4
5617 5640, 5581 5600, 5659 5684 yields -0.6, 18.6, 19.8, 20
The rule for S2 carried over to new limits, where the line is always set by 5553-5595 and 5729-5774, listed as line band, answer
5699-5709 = 0.05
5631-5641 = 0.02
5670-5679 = -0.05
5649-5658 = 0.07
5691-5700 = -0.08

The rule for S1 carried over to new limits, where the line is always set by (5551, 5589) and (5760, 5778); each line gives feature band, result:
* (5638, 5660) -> 0.058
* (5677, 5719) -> 0.019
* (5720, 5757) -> -0.001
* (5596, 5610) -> 0.051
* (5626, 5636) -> -0.026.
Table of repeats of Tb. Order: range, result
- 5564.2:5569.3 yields 19.1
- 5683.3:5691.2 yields 19.5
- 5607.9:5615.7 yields 20.3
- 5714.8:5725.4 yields 21.2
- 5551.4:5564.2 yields 21.3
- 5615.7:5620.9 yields 17.6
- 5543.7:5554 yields 20.8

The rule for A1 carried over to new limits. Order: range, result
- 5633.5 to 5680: 23.1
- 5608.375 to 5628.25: 21.3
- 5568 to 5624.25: 21.8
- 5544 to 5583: 23.2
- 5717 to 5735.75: 22.4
